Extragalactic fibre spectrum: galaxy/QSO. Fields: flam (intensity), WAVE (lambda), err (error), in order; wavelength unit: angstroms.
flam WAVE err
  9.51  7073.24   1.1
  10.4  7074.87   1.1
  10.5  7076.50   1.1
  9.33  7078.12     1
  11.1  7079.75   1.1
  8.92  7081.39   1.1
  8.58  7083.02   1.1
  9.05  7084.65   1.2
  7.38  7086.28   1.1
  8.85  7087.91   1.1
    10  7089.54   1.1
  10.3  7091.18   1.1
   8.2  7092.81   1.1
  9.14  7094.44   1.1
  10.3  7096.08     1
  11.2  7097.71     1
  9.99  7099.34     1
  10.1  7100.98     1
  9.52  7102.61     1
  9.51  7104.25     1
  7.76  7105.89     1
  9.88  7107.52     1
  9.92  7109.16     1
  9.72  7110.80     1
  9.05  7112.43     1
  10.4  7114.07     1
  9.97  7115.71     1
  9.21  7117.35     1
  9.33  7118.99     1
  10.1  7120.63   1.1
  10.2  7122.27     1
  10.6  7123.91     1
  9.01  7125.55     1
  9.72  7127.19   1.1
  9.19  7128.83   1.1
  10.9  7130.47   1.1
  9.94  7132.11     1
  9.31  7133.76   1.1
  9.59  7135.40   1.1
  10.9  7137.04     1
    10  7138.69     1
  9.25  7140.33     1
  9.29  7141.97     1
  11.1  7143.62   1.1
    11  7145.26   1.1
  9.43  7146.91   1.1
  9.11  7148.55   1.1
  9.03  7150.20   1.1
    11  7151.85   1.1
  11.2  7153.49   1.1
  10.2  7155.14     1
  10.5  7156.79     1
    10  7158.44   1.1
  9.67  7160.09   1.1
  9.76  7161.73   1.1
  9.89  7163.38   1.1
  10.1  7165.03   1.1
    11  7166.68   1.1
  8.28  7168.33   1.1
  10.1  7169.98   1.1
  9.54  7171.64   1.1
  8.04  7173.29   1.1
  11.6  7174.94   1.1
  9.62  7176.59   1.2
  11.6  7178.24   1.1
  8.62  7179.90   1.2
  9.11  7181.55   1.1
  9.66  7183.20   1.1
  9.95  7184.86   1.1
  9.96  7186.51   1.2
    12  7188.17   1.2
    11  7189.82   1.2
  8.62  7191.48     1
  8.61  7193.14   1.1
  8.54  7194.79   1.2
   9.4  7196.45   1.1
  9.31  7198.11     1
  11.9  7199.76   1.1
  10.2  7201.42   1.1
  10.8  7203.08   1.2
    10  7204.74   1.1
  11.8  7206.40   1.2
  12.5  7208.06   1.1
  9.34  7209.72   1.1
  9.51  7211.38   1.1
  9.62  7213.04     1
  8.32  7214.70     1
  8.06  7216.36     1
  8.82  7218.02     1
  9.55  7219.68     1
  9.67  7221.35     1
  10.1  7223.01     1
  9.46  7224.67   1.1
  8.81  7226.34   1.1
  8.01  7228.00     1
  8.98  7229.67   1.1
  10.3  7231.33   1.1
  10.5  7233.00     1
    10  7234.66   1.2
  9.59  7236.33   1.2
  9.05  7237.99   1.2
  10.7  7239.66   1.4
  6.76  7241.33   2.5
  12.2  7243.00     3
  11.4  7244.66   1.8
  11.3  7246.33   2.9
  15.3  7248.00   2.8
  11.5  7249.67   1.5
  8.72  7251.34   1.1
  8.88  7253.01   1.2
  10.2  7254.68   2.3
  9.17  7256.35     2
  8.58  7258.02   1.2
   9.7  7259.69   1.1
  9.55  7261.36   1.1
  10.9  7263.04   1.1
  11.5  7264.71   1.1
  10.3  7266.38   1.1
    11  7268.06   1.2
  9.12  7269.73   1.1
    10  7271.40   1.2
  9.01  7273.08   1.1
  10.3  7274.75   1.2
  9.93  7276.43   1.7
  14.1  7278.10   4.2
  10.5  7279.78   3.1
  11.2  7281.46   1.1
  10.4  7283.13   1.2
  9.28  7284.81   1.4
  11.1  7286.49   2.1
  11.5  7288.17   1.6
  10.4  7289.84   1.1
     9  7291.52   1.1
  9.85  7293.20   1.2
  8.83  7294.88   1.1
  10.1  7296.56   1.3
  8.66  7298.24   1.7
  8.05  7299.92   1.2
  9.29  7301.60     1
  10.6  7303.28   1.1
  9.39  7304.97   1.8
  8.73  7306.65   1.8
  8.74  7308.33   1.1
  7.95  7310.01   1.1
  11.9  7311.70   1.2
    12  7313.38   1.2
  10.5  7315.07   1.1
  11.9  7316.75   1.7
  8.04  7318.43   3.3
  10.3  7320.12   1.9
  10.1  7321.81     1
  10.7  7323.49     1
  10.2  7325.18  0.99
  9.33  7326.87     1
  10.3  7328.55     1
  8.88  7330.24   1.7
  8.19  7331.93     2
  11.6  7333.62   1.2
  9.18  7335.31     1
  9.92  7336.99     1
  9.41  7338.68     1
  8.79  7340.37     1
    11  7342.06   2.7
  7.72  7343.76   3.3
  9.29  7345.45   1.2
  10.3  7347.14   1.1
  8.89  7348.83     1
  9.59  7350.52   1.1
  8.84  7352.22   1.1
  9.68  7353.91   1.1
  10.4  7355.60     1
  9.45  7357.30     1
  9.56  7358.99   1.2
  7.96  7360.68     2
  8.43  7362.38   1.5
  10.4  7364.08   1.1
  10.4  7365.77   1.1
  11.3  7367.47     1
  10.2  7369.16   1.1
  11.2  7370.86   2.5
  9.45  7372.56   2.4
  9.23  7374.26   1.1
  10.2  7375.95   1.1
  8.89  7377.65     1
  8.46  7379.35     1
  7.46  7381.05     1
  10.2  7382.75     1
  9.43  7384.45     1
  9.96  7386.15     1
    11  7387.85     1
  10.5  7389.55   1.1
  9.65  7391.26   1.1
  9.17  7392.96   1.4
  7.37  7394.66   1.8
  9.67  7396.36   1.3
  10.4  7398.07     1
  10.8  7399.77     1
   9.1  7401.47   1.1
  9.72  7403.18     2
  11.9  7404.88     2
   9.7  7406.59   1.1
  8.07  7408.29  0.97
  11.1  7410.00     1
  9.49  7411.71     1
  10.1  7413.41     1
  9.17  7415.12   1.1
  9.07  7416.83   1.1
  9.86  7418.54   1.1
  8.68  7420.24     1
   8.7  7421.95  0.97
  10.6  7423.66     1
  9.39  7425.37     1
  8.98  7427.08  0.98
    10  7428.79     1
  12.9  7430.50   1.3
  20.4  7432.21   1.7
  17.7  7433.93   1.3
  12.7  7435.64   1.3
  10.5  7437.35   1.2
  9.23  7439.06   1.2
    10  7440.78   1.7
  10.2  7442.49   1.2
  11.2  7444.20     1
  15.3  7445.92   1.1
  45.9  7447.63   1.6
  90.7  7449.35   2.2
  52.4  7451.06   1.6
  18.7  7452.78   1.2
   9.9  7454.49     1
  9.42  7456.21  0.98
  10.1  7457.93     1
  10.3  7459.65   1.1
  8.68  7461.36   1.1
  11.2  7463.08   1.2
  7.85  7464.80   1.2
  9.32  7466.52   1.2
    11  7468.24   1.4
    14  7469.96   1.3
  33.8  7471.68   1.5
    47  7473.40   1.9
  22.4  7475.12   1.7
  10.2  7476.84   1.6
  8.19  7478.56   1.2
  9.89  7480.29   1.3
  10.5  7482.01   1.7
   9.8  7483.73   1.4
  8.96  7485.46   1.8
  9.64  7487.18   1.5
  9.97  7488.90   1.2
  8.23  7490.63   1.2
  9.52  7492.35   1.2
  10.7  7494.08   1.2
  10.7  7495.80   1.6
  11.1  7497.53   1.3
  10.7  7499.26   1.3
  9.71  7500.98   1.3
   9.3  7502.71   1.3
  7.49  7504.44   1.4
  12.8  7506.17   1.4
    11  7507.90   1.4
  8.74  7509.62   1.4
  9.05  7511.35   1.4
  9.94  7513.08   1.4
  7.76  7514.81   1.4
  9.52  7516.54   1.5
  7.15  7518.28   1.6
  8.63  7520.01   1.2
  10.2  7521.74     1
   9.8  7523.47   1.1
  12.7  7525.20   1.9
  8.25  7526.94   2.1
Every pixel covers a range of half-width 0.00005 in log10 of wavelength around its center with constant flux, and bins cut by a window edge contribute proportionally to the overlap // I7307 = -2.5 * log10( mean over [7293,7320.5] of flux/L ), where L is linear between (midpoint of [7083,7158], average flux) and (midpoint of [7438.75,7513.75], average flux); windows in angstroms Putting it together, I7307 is 0.31 mag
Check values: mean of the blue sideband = 9.75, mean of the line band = 9.68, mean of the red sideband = 15.6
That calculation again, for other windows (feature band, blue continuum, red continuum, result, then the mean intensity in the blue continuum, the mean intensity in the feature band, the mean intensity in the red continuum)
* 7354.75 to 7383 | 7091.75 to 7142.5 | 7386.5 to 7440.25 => 0.09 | 9.72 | 9.59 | 10.5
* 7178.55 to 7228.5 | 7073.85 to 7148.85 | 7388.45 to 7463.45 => 0.14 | 9.71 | 9.74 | 14.3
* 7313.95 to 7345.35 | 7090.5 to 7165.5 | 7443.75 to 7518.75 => 0.31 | 9.86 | 9.79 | 15.5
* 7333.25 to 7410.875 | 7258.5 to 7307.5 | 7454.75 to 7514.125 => 0.14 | 10.1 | 9.66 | 12.1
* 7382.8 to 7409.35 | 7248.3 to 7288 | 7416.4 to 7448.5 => 0.28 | 10.3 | 9.79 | 13.3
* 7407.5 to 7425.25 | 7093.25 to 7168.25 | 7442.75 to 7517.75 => 0.46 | 9.89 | 9.48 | 15.5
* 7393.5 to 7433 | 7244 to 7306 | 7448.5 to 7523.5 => 0.27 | 10.2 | 10.2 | 14.5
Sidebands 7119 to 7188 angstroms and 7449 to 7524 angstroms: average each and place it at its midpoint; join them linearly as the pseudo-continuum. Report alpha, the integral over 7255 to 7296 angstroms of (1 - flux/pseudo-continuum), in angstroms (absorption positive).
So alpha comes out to 4.28 angstroms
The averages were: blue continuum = 9.94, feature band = 10.2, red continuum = 13.9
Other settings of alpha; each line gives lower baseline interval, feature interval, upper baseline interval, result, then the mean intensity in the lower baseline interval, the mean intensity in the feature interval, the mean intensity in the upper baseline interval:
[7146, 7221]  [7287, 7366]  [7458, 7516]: 9.0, 9.88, 9.66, 12.1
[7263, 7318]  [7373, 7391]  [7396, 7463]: 5.1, 10.2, 9.53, 14.9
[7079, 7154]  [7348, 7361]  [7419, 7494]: 4.4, 9.72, 9.35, 16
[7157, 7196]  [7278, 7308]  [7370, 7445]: 0.3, 9.8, 9.93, 10.3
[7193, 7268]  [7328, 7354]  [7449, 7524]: 4.9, 9.97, 9.46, 13.9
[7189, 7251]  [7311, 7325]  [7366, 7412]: -1.1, 9.98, 10.6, 9.77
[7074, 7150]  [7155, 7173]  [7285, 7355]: -0.3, 9.7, 9.84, 9.72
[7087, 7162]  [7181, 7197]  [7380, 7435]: 0.4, 9.83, 9.7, 10.3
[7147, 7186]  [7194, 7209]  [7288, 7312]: -1.1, 9.89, 10.5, 9.43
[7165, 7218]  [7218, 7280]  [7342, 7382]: -2.3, 9.88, 10.1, 9.48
